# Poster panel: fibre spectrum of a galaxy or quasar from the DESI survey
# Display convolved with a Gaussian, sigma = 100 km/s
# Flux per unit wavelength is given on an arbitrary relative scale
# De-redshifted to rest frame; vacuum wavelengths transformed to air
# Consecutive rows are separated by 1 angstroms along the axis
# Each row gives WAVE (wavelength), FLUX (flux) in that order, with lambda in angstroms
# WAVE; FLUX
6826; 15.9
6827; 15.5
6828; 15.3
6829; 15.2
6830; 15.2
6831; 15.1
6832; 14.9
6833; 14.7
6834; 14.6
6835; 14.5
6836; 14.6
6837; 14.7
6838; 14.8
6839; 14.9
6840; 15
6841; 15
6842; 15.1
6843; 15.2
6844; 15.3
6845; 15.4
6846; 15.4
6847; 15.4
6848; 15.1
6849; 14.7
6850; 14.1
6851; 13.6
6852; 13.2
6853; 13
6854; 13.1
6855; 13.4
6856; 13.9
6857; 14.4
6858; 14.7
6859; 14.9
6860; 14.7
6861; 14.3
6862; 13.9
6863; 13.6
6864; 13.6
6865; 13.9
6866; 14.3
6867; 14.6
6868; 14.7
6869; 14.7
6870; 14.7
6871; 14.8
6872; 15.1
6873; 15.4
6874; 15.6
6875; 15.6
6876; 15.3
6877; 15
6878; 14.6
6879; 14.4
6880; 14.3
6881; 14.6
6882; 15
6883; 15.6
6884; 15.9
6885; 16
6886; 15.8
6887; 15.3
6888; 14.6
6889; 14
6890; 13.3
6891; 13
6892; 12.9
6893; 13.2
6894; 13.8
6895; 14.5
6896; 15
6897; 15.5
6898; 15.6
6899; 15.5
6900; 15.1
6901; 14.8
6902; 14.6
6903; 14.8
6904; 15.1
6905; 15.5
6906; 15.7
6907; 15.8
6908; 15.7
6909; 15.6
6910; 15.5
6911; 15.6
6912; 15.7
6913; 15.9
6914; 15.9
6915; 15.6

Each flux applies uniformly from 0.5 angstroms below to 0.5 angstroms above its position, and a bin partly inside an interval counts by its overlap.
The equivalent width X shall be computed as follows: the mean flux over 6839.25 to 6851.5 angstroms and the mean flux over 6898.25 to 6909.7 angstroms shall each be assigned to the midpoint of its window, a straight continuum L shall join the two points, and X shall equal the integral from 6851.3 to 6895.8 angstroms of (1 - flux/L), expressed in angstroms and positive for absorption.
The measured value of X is 2.0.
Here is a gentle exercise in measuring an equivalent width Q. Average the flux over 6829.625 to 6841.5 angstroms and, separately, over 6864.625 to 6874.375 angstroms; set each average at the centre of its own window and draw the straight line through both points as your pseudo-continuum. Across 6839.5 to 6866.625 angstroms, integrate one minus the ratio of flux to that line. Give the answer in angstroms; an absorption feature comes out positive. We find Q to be 0.8 angstroms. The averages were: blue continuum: 14.8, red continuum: 14.8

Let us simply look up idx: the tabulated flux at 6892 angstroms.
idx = 12.9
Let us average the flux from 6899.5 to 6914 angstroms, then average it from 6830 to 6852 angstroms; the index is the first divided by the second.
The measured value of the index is 1.0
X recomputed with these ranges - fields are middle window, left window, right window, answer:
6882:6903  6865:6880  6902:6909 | 0.6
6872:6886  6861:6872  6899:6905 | -0.6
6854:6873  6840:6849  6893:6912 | 1.1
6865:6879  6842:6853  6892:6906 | -0.1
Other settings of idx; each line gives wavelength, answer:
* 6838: 14.8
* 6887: 15.3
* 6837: 14.7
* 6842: 15.1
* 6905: 15.5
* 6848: 15.1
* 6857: 14.4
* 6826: 15.9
